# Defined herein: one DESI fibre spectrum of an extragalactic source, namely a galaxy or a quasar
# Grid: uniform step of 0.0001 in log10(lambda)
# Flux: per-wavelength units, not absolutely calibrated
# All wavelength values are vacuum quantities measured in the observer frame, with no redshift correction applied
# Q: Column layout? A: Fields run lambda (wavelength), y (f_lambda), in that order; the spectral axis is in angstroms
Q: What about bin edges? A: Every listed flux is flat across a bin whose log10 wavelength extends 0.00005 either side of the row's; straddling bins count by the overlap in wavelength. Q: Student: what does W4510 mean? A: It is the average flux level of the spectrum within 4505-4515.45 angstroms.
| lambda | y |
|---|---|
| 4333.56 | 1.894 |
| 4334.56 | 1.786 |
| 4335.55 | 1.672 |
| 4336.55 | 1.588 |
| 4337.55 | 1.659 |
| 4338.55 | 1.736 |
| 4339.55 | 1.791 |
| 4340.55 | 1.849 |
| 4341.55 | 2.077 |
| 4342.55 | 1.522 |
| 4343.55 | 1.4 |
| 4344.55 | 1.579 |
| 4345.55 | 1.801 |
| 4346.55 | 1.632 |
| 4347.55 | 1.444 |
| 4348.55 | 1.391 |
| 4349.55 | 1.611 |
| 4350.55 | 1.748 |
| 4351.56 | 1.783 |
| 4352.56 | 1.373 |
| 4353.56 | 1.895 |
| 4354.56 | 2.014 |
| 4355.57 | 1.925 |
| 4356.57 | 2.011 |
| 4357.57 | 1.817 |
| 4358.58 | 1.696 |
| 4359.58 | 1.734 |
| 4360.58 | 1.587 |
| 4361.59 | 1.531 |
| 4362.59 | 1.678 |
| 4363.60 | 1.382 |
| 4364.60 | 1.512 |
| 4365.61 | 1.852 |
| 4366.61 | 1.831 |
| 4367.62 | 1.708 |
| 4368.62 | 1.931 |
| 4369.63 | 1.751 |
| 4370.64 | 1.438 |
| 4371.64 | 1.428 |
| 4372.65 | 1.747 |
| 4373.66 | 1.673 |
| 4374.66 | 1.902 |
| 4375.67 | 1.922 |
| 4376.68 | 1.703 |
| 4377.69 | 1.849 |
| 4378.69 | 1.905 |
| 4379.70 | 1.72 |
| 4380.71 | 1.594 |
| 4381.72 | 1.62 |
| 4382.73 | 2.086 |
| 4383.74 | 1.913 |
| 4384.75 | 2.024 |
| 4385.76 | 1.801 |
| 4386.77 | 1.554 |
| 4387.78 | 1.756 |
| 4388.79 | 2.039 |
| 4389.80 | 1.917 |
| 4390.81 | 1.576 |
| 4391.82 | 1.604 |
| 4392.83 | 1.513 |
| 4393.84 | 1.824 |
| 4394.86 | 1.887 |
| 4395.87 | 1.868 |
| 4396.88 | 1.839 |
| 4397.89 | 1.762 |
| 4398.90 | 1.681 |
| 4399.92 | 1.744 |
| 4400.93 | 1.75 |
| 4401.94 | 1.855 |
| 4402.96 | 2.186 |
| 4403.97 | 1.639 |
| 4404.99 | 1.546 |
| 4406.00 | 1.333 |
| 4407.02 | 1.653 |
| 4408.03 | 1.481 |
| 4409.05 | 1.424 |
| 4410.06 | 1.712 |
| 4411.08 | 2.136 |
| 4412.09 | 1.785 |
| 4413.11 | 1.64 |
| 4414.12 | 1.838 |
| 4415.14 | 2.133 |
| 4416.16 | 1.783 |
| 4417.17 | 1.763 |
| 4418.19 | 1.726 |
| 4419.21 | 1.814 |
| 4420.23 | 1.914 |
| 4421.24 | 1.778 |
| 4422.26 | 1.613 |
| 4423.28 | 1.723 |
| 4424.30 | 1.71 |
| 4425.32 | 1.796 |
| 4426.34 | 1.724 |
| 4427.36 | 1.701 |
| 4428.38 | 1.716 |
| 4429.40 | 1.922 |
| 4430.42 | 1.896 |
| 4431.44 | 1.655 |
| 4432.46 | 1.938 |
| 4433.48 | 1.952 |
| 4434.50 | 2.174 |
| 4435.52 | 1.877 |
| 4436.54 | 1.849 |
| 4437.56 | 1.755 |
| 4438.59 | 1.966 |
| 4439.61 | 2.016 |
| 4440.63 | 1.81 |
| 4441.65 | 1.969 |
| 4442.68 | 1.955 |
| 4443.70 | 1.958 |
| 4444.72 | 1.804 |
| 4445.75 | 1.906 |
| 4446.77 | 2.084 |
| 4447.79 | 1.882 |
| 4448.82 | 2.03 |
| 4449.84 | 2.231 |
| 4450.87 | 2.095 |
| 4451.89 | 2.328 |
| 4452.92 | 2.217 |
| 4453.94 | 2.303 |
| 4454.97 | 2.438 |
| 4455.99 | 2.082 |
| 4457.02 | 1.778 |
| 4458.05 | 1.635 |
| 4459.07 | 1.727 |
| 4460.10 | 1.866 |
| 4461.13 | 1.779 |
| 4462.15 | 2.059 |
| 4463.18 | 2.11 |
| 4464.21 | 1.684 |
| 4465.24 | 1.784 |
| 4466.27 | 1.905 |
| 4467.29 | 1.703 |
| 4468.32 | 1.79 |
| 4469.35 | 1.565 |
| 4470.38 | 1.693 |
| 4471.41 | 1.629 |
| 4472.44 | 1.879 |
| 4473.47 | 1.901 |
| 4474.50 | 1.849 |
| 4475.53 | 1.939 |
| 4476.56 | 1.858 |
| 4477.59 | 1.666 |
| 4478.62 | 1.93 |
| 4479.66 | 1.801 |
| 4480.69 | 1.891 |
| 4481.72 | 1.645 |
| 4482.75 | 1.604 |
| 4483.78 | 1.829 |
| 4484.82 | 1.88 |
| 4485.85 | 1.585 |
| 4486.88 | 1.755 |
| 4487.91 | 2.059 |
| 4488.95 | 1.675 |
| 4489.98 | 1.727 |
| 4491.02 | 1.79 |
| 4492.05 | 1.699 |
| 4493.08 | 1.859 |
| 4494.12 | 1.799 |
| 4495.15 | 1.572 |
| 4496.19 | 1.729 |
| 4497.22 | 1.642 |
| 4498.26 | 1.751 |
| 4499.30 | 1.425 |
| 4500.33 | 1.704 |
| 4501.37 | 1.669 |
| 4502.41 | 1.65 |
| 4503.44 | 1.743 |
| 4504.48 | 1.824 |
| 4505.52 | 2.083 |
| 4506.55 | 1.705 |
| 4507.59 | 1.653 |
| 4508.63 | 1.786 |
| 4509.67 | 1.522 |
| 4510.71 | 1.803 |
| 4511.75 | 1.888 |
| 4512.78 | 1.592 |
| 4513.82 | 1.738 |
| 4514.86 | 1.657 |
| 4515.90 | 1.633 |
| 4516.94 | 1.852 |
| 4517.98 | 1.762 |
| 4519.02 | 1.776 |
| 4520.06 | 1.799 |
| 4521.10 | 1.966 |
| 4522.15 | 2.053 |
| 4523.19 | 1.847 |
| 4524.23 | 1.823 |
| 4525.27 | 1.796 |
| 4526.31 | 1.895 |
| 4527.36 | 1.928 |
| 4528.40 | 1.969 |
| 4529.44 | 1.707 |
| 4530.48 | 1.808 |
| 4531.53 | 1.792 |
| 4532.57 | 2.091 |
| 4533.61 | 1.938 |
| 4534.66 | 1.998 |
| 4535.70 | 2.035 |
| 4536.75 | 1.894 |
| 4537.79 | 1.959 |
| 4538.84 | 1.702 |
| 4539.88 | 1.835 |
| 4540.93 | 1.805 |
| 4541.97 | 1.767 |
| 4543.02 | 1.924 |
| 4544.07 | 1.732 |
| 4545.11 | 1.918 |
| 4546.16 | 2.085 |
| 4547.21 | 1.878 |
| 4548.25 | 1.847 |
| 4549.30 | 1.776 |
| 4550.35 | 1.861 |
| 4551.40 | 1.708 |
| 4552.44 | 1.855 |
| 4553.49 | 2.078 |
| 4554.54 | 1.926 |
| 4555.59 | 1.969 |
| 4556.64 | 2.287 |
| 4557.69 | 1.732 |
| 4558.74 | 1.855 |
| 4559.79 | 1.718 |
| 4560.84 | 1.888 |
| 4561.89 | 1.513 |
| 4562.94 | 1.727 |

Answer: 1.74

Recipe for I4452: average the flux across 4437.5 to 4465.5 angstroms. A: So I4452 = 1.98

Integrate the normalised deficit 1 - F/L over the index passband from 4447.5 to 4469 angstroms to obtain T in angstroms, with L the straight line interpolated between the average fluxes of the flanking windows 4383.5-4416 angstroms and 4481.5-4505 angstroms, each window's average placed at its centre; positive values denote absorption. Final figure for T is -2.9 angstroms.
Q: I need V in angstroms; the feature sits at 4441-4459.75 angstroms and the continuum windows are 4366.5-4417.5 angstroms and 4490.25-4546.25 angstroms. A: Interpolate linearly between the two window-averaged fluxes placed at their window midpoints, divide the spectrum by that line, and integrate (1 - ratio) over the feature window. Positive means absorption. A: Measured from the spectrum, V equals -2.5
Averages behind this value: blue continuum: 1.76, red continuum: 1.8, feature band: 2.02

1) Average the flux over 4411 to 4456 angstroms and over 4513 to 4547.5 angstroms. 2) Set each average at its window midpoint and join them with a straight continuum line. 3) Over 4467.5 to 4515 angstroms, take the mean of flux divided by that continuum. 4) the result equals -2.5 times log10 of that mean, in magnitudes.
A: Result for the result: 0.08 mag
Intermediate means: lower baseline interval 1.92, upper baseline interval 1.86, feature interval 1.75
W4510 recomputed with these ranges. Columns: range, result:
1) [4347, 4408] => 1.73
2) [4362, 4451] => 1.8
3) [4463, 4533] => 1.78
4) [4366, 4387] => 1.77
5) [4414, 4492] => 1.86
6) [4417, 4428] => 1.75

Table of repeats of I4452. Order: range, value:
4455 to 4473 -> 1.82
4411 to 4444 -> 1.84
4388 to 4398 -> 1.78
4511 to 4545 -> 1.84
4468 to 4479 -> 1.79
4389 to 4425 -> 1.75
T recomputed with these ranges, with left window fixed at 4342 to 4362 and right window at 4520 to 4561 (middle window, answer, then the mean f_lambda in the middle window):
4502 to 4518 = 0.95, 1.74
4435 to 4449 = -1.10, 1.92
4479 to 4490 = 0.31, 1.77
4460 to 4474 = -0.03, 1.81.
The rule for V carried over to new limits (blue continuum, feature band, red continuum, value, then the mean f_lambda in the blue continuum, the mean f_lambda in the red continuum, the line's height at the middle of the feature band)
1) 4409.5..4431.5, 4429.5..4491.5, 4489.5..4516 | -4.5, 1.8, 1.72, 1.76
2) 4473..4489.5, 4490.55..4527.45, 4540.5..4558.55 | 1.6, 1.8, 1.89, 1.84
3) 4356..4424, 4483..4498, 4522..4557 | 0.7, 1.75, 1.89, 1.85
